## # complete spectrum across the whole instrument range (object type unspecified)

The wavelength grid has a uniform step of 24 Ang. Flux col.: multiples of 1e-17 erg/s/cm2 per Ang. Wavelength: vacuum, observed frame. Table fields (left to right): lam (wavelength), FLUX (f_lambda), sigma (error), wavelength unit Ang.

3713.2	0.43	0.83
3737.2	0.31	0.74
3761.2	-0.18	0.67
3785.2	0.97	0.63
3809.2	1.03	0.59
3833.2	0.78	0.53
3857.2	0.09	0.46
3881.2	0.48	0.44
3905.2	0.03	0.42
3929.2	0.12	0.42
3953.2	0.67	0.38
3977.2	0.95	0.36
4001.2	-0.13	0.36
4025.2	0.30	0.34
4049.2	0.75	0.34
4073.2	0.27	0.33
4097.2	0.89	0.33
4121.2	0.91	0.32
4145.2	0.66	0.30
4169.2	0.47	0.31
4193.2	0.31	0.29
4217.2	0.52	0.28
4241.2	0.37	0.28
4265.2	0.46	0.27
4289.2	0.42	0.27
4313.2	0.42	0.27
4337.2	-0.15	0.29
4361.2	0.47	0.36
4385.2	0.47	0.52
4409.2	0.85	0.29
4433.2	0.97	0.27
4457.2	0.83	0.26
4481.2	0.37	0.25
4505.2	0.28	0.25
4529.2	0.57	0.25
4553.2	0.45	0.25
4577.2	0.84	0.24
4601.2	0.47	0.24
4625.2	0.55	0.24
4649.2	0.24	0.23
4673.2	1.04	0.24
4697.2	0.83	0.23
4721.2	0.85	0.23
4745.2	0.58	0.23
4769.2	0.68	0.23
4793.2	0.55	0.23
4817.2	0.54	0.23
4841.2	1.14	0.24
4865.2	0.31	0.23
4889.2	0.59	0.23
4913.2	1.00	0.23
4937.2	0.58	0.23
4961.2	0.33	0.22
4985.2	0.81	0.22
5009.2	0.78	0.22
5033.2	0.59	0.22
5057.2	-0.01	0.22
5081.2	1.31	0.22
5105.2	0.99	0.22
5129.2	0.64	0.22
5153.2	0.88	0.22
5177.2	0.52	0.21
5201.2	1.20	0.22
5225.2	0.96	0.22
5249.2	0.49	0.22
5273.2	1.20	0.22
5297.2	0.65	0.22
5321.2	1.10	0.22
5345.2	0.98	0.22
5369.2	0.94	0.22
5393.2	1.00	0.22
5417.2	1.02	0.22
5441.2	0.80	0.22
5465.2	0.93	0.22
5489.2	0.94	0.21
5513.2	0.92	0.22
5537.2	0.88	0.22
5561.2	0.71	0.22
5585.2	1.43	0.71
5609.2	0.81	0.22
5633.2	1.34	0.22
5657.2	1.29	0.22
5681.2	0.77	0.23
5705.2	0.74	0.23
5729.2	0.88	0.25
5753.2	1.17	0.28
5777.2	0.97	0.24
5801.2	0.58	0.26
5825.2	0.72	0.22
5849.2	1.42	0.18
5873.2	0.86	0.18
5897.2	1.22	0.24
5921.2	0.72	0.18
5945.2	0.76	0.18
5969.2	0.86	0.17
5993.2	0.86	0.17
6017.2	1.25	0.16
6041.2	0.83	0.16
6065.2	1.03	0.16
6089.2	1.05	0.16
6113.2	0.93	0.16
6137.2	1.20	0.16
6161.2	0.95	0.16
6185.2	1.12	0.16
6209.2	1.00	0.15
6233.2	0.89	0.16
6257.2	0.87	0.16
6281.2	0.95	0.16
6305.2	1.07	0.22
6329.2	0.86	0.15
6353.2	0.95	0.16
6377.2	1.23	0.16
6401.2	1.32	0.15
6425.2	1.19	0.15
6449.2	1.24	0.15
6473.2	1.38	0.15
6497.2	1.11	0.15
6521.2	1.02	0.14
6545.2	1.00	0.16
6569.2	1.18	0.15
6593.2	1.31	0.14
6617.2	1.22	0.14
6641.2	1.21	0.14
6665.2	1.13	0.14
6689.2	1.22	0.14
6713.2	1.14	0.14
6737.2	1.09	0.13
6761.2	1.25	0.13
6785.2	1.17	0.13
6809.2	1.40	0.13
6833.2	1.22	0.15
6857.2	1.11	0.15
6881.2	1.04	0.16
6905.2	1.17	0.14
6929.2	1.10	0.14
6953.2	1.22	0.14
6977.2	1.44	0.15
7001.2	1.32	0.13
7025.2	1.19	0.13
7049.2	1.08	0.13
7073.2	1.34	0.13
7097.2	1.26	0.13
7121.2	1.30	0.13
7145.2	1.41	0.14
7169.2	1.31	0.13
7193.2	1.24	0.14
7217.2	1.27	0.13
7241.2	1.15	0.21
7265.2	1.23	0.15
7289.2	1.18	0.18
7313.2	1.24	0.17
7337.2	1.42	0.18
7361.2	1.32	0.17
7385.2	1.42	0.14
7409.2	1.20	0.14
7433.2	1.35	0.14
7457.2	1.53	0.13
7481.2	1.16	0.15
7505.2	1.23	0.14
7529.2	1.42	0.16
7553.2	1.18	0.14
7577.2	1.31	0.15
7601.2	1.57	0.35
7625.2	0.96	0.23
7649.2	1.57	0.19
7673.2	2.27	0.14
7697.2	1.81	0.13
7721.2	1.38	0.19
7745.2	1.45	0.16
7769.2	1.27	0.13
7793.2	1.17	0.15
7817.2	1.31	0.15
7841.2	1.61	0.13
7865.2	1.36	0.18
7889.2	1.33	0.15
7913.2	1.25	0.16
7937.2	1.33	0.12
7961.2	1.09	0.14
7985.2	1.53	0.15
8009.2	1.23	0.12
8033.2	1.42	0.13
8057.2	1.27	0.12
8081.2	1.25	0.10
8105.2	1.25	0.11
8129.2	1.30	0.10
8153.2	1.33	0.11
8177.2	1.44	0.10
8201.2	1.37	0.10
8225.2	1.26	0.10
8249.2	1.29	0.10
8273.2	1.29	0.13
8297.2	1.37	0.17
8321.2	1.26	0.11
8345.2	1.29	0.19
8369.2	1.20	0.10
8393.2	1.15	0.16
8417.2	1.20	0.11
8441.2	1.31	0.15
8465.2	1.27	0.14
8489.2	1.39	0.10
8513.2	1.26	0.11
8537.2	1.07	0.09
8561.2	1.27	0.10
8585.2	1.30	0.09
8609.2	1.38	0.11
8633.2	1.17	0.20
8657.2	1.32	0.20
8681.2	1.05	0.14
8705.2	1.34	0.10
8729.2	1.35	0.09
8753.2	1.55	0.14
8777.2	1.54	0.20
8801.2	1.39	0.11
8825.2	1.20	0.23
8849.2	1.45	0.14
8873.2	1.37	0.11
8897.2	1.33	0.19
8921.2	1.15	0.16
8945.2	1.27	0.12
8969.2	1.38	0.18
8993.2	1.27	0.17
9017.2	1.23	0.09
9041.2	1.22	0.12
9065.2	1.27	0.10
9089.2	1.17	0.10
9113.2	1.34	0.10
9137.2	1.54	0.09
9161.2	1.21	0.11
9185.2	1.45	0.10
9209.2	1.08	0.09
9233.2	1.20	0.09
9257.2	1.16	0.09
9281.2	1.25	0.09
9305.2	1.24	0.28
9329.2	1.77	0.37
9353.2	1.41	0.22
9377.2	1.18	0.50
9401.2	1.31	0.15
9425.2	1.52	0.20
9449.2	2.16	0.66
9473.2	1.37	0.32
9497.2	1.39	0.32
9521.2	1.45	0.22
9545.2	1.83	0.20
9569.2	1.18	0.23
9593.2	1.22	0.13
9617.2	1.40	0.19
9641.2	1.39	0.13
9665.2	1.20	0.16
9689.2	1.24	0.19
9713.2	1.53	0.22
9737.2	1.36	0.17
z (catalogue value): 0.17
